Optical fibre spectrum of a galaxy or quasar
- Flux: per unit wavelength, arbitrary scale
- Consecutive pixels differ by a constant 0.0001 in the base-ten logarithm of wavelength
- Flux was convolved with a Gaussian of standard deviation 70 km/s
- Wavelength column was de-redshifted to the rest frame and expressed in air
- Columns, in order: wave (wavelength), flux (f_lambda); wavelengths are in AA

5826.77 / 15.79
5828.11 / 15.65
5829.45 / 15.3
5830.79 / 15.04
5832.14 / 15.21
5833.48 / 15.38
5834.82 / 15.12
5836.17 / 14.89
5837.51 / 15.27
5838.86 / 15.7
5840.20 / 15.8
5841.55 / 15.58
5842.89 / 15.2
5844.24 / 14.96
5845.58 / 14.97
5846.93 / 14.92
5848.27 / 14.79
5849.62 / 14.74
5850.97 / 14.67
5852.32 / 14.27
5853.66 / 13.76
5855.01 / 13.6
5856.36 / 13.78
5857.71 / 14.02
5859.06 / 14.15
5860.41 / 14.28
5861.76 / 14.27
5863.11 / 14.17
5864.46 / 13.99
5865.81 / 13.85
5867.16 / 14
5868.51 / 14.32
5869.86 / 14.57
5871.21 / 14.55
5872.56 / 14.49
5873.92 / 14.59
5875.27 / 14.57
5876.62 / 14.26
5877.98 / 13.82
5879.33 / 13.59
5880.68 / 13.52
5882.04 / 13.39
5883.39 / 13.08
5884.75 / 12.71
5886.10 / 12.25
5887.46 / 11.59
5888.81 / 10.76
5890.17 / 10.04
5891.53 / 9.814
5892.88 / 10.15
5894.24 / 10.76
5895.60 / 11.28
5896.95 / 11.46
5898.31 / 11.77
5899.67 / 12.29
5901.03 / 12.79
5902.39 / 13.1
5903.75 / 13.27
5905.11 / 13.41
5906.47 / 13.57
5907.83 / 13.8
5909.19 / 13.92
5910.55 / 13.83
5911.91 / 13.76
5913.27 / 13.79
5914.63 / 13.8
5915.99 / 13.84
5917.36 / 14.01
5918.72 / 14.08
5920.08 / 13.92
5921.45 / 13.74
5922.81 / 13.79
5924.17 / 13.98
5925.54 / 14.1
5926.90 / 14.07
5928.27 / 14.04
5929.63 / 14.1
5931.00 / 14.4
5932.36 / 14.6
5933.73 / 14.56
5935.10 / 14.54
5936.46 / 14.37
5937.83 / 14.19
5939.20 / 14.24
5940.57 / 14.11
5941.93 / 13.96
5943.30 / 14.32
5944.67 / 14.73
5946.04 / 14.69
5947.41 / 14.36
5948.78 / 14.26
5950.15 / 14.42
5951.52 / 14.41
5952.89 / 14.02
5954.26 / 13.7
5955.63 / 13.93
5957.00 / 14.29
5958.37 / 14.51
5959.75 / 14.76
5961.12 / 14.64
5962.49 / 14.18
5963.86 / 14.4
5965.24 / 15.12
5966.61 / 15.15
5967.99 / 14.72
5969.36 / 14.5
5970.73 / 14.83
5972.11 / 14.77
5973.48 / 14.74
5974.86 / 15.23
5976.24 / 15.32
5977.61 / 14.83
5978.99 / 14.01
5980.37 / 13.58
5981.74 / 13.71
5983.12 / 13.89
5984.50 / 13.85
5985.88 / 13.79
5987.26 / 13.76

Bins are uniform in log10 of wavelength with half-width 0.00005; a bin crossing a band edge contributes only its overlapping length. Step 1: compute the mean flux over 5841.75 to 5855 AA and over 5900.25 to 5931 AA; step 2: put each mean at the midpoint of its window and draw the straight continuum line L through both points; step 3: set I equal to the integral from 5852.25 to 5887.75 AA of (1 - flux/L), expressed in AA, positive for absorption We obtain 1.3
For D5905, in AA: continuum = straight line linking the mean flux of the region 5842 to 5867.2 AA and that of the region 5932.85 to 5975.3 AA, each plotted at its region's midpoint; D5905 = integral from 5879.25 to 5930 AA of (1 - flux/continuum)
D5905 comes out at 5.3 AA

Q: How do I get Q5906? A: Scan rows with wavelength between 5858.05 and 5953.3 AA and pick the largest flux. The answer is 14.73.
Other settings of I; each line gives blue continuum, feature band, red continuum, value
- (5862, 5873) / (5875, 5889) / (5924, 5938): 1.2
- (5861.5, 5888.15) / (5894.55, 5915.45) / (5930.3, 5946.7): 1.6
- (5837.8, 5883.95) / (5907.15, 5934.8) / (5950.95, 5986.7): 0.7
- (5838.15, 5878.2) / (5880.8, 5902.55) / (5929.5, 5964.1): 4.1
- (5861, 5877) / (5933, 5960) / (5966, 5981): 0.5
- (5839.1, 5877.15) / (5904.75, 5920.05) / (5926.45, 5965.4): 0.6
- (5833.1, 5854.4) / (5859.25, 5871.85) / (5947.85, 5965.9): 0.6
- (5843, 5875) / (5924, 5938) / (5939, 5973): 0.1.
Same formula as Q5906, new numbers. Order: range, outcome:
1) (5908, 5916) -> 13.92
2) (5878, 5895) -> 13.59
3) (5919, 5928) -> 14.1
